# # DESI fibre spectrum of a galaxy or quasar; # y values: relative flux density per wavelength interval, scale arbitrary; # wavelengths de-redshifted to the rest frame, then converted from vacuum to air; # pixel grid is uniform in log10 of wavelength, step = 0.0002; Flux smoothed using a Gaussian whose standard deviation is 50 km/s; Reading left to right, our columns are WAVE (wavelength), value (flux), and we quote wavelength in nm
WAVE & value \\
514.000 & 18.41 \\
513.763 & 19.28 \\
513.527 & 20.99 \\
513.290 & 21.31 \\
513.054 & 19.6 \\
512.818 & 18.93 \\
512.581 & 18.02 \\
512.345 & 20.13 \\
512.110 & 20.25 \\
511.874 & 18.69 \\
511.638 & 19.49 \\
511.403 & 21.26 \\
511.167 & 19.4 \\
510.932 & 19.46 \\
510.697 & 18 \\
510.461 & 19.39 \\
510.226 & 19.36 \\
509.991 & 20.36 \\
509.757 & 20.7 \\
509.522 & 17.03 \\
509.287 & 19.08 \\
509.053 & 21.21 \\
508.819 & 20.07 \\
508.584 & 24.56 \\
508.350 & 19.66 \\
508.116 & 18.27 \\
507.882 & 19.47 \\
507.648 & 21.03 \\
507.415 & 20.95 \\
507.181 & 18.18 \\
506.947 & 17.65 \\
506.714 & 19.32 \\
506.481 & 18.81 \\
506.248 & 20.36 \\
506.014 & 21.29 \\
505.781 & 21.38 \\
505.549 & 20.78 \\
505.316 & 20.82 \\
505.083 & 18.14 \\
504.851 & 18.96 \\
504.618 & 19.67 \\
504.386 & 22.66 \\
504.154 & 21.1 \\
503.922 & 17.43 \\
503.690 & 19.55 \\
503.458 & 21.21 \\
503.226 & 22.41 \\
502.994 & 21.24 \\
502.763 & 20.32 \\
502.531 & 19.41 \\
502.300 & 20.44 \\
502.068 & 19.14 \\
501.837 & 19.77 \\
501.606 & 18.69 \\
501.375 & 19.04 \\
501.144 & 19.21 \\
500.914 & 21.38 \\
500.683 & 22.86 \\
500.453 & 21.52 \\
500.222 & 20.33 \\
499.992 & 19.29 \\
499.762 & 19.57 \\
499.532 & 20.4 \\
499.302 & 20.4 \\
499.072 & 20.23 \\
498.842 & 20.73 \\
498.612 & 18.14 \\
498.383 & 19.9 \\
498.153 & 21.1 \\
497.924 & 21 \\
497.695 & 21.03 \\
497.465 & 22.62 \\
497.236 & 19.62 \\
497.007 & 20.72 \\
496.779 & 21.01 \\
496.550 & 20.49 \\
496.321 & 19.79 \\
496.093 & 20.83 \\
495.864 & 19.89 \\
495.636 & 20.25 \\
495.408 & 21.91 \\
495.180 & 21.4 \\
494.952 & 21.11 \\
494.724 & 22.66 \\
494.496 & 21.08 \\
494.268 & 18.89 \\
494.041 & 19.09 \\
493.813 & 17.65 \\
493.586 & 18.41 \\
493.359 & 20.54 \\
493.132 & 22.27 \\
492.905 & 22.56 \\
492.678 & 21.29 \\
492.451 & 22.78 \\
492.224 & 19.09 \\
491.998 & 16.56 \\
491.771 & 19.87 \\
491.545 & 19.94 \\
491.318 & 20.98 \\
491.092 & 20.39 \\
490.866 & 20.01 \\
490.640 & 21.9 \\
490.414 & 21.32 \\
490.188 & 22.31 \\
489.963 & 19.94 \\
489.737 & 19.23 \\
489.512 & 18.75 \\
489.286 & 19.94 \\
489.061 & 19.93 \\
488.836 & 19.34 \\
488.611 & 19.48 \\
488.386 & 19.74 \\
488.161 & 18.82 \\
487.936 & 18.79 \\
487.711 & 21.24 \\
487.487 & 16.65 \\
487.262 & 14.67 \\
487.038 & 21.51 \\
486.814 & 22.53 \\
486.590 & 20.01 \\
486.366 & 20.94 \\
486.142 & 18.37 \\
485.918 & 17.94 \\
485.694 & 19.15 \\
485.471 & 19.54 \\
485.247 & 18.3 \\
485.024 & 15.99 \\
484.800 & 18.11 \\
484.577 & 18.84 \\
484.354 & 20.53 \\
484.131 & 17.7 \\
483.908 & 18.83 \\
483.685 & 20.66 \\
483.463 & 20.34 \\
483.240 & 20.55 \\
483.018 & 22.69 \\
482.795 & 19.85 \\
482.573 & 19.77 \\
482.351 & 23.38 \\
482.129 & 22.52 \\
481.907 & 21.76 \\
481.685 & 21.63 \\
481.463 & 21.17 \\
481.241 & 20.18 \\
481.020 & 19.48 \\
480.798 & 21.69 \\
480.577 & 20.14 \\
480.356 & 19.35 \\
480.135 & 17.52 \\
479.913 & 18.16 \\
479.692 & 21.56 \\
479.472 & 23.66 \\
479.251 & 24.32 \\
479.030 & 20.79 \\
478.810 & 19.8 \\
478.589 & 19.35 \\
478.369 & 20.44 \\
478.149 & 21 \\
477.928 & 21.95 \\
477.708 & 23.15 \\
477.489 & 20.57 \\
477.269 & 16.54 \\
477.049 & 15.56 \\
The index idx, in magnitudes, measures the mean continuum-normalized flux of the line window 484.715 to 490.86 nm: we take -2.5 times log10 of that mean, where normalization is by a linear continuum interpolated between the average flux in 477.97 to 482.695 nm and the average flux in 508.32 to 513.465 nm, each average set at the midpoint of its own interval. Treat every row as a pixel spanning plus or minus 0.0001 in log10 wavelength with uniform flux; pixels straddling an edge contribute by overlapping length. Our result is 0.06 mag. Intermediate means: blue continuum 20.9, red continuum 19.8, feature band 19.4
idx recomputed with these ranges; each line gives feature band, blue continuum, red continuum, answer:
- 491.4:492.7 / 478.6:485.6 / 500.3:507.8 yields 0.02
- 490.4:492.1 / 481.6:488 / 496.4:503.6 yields 0.00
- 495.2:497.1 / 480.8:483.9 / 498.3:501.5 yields -0.01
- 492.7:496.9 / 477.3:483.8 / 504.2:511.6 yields -0.01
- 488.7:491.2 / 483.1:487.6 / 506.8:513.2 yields -0.06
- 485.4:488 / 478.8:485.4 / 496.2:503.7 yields 0.06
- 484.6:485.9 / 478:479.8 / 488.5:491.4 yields 0.14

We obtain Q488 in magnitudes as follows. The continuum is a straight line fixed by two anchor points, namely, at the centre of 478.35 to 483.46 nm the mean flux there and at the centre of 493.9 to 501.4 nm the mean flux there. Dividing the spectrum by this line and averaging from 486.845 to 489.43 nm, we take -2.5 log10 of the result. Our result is 0.08 mag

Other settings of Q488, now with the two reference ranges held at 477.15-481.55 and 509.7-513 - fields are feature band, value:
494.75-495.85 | -0.06 mag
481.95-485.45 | 0.03 mag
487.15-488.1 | 0.14 mag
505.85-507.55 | 0.00 mag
